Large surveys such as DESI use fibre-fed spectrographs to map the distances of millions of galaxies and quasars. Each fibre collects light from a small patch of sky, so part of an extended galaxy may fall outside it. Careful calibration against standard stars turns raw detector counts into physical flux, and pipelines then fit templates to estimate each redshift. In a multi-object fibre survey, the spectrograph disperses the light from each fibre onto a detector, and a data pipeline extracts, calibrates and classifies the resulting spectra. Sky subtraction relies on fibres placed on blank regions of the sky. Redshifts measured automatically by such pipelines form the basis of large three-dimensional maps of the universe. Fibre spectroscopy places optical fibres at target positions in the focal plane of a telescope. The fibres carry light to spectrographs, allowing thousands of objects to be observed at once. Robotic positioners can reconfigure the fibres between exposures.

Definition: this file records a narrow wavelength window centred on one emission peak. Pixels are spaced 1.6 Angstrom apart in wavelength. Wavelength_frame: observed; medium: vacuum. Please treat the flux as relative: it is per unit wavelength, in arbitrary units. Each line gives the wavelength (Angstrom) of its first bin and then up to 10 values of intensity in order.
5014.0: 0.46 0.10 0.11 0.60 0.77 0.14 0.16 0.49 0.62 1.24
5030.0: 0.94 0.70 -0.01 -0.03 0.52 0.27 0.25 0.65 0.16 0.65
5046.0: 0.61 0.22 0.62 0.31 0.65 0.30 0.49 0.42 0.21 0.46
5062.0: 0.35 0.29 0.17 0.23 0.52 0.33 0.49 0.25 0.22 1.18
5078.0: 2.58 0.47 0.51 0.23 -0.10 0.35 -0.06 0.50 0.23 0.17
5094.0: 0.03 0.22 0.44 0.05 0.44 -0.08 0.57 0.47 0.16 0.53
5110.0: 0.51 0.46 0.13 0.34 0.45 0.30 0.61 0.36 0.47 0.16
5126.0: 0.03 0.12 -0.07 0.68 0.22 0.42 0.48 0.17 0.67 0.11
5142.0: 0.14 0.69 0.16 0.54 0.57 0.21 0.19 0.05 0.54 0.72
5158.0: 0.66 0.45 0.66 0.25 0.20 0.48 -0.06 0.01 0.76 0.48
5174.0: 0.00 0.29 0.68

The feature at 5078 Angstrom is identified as [O III]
